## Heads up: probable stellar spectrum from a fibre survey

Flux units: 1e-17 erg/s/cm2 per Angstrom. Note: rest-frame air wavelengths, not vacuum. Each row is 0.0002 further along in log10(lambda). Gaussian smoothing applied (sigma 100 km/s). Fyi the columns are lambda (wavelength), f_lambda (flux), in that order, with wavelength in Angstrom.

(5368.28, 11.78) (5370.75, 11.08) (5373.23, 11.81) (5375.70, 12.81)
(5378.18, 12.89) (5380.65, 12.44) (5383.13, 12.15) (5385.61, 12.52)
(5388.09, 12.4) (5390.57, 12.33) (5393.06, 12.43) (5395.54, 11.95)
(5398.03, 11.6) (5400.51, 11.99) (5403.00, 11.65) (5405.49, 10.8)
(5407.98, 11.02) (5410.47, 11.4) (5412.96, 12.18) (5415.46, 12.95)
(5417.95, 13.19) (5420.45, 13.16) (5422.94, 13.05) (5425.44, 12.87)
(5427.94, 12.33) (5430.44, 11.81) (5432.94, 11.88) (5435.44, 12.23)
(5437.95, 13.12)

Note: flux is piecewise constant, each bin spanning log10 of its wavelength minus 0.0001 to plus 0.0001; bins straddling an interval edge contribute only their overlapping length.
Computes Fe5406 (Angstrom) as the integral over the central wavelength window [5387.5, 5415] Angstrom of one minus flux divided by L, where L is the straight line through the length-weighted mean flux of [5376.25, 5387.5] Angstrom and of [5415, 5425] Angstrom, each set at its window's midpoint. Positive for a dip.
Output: 2.1 Angstrom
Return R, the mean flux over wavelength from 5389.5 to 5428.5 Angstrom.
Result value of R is 12.2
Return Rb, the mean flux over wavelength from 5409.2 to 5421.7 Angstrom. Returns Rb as 12.6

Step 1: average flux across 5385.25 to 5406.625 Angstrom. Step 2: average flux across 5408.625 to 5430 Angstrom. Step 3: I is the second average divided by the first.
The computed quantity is 1.05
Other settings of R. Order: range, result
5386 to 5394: 12.4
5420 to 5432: 12.6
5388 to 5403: 12.1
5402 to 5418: 11.8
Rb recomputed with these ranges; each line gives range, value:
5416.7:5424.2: 13.1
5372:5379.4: 12.5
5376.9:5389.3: 12.5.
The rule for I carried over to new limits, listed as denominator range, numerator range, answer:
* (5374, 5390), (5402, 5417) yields 0.93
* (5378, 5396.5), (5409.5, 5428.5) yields 1.02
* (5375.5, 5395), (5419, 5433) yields 1.01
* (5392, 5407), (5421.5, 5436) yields 1.06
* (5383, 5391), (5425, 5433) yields 0.99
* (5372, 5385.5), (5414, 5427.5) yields 1.04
